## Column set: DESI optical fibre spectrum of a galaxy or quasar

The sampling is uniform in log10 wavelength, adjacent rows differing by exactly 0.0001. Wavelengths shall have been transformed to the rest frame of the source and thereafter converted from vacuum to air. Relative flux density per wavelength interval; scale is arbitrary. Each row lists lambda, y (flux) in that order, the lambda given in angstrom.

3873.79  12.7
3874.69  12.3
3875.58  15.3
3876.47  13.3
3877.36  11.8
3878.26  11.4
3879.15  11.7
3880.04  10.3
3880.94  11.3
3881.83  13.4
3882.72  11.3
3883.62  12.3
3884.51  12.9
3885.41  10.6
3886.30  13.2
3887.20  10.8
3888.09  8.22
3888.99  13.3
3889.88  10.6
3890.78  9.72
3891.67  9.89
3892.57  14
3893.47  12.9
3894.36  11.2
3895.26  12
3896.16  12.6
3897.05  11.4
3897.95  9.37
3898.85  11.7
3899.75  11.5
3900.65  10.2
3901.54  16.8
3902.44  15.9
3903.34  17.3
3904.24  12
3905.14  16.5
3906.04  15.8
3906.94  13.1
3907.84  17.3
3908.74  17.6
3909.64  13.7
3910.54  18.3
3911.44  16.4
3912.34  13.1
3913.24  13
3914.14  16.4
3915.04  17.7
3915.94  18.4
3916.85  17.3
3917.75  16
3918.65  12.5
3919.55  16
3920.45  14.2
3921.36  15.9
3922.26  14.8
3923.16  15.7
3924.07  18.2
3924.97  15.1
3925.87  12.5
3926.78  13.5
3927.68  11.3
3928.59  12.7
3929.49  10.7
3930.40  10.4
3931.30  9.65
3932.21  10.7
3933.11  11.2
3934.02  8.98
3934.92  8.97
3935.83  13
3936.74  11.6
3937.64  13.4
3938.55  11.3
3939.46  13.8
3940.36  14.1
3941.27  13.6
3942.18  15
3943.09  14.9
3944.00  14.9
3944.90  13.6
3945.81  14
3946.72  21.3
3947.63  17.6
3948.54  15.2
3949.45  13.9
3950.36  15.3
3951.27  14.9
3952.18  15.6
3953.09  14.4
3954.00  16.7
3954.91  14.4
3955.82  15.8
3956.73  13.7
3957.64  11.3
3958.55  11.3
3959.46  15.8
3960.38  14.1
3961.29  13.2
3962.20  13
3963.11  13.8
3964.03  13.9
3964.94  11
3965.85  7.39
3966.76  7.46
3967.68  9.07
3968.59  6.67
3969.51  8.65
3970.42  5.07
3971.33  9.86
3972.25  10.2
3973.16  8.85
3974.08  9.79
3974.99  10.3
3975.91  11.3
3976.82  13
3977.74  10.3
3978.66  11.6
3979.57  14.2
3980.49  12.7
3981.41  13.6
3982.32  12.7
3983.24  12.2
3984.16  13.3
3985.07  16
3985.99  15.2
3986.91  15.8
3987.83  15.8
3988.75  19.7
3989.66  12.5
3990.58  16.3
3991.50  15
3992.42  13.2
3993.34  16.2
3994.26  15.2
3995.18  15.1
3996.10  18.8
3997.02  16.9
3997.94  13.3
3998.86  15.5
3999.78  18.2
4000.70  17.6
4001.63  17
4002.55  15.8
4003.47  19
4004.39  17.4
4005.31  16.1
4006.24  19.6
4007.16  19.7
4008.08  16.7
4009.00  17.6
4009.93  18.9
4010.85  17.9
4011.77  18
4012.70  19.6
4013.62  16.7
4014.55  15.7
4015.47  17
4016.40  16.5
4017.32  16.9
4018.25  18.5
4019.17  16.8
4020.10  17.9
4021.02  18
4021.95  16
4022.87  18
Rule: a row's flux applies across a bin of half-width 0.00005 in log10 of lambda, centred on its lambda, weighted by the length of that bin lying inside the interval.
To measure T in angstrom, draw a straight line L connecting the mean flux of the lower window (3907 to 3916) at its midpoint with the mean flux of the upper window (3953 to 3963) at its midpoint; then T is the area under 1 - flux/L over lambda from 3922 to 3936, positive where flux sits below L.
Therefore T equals 2.7 angstrom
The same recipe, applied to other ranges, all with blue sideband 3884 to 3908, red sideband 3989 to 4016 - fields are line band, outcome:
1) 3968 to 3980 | 4.38 angstrom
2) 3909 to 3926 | -2.79 angstrom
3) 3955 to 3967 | 2.02 angstrom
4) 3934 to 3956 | 0.30 angstrom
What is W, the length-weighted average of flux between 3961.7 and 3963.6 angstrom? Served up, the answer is 13.4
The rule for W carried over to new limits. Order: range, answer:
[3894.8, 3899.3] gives 11.4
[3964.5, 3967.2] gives 8.63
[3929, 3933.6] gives 10.5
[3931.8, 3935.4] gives 9.98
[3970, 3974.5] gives 8.77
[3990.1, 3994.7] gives 15.2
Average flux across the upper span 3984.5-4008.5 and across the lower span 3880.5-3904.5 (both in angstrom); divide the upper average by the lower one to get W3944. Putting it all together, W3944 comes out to 1.36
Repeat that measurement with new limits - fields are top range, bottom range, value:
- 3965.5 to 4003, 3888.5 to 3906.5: 1.03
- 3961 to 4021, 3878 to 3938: 1.10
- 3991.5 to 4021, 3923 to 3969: 1.30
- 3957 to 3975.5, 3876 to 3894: 0.91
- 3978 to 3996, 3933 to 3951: 1.05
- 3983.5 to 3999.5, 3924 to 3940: 1.30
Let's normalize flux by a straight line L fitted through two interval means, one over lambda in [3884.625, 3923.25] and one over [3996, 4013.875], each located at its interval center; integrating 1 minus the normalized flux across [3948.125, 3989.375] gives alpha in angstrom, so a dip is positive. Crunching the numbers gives 9.0 angstrom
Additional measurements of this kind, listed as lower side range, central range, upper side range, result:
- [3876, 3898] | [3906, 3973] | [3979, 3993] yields -2.0 angstrom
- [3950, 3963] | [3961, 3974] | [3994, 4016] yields 4.4 angstrom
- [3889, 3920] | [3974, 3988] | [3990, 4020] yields 2.8 angstrom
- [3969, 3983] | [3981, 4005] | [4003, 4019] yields -2.6 angstrom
